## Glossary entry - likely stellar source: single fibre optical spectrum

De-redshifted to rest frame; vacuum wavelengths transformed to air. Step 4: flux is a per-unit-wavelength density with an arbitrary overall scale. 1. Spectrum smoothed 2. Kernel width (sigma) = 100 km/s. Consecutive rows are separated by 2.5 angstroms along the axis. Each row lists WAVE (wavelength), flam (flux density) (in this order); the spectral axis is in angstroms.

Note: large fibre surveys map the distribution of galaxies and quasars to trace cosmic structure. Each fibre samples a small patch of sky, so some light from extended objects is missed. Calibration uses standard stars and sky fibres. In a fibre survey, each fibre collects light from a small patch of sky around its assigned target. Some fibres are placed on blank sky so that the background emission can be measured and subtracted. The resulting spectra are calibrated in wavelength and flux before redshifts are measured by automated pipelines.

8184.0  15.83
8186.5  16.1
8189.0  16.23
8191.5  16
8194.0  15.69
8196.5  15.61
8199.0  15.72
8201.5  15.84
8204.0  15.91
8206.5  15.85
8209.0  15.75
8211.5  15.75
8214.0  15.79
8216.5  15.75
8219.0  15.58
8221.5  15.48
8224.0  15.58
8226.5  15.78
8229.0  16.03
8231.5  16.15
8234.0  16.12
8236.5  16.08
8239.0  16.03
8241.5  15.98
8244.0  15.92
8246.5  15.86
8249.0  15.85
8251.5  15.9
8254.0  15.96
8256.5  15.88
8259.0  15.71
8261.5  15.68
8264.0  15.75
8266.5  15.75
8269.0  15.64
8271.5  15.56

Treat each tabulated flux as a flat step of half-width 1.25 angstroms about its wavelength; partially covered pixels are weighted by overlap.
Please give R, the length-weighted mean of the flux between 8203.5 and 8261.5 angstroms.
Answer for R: 15.9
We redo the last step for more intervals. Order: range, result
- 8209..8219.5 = 15.7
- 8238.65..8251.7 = 15.9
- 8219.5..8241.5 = 15.9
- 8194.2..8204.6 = 15.8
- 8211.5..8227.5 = 15.7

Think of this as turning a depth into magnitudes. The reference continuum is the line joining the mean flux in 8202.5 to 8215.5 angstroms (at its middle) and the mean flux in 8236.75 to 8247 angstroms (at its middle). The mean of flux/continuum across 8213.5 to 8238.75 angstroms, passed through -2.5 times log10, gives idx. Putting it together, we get 0.00 mag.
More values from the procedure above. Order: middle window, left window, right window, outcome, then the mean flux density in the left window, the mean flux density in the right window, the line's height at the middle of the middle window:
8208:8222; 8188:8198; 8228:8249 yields 0.017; 15.9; 16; 15.9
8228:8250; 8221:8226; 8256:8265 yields -0.025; 15.6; 15.7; 15.6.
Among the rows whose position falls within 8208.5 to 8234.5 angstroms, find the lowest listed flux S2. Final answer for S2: 15.48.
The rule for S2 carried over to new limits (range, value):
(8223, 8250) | 15.58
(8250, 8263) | 15.68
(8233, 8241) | 16.03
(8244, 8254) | 15.85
